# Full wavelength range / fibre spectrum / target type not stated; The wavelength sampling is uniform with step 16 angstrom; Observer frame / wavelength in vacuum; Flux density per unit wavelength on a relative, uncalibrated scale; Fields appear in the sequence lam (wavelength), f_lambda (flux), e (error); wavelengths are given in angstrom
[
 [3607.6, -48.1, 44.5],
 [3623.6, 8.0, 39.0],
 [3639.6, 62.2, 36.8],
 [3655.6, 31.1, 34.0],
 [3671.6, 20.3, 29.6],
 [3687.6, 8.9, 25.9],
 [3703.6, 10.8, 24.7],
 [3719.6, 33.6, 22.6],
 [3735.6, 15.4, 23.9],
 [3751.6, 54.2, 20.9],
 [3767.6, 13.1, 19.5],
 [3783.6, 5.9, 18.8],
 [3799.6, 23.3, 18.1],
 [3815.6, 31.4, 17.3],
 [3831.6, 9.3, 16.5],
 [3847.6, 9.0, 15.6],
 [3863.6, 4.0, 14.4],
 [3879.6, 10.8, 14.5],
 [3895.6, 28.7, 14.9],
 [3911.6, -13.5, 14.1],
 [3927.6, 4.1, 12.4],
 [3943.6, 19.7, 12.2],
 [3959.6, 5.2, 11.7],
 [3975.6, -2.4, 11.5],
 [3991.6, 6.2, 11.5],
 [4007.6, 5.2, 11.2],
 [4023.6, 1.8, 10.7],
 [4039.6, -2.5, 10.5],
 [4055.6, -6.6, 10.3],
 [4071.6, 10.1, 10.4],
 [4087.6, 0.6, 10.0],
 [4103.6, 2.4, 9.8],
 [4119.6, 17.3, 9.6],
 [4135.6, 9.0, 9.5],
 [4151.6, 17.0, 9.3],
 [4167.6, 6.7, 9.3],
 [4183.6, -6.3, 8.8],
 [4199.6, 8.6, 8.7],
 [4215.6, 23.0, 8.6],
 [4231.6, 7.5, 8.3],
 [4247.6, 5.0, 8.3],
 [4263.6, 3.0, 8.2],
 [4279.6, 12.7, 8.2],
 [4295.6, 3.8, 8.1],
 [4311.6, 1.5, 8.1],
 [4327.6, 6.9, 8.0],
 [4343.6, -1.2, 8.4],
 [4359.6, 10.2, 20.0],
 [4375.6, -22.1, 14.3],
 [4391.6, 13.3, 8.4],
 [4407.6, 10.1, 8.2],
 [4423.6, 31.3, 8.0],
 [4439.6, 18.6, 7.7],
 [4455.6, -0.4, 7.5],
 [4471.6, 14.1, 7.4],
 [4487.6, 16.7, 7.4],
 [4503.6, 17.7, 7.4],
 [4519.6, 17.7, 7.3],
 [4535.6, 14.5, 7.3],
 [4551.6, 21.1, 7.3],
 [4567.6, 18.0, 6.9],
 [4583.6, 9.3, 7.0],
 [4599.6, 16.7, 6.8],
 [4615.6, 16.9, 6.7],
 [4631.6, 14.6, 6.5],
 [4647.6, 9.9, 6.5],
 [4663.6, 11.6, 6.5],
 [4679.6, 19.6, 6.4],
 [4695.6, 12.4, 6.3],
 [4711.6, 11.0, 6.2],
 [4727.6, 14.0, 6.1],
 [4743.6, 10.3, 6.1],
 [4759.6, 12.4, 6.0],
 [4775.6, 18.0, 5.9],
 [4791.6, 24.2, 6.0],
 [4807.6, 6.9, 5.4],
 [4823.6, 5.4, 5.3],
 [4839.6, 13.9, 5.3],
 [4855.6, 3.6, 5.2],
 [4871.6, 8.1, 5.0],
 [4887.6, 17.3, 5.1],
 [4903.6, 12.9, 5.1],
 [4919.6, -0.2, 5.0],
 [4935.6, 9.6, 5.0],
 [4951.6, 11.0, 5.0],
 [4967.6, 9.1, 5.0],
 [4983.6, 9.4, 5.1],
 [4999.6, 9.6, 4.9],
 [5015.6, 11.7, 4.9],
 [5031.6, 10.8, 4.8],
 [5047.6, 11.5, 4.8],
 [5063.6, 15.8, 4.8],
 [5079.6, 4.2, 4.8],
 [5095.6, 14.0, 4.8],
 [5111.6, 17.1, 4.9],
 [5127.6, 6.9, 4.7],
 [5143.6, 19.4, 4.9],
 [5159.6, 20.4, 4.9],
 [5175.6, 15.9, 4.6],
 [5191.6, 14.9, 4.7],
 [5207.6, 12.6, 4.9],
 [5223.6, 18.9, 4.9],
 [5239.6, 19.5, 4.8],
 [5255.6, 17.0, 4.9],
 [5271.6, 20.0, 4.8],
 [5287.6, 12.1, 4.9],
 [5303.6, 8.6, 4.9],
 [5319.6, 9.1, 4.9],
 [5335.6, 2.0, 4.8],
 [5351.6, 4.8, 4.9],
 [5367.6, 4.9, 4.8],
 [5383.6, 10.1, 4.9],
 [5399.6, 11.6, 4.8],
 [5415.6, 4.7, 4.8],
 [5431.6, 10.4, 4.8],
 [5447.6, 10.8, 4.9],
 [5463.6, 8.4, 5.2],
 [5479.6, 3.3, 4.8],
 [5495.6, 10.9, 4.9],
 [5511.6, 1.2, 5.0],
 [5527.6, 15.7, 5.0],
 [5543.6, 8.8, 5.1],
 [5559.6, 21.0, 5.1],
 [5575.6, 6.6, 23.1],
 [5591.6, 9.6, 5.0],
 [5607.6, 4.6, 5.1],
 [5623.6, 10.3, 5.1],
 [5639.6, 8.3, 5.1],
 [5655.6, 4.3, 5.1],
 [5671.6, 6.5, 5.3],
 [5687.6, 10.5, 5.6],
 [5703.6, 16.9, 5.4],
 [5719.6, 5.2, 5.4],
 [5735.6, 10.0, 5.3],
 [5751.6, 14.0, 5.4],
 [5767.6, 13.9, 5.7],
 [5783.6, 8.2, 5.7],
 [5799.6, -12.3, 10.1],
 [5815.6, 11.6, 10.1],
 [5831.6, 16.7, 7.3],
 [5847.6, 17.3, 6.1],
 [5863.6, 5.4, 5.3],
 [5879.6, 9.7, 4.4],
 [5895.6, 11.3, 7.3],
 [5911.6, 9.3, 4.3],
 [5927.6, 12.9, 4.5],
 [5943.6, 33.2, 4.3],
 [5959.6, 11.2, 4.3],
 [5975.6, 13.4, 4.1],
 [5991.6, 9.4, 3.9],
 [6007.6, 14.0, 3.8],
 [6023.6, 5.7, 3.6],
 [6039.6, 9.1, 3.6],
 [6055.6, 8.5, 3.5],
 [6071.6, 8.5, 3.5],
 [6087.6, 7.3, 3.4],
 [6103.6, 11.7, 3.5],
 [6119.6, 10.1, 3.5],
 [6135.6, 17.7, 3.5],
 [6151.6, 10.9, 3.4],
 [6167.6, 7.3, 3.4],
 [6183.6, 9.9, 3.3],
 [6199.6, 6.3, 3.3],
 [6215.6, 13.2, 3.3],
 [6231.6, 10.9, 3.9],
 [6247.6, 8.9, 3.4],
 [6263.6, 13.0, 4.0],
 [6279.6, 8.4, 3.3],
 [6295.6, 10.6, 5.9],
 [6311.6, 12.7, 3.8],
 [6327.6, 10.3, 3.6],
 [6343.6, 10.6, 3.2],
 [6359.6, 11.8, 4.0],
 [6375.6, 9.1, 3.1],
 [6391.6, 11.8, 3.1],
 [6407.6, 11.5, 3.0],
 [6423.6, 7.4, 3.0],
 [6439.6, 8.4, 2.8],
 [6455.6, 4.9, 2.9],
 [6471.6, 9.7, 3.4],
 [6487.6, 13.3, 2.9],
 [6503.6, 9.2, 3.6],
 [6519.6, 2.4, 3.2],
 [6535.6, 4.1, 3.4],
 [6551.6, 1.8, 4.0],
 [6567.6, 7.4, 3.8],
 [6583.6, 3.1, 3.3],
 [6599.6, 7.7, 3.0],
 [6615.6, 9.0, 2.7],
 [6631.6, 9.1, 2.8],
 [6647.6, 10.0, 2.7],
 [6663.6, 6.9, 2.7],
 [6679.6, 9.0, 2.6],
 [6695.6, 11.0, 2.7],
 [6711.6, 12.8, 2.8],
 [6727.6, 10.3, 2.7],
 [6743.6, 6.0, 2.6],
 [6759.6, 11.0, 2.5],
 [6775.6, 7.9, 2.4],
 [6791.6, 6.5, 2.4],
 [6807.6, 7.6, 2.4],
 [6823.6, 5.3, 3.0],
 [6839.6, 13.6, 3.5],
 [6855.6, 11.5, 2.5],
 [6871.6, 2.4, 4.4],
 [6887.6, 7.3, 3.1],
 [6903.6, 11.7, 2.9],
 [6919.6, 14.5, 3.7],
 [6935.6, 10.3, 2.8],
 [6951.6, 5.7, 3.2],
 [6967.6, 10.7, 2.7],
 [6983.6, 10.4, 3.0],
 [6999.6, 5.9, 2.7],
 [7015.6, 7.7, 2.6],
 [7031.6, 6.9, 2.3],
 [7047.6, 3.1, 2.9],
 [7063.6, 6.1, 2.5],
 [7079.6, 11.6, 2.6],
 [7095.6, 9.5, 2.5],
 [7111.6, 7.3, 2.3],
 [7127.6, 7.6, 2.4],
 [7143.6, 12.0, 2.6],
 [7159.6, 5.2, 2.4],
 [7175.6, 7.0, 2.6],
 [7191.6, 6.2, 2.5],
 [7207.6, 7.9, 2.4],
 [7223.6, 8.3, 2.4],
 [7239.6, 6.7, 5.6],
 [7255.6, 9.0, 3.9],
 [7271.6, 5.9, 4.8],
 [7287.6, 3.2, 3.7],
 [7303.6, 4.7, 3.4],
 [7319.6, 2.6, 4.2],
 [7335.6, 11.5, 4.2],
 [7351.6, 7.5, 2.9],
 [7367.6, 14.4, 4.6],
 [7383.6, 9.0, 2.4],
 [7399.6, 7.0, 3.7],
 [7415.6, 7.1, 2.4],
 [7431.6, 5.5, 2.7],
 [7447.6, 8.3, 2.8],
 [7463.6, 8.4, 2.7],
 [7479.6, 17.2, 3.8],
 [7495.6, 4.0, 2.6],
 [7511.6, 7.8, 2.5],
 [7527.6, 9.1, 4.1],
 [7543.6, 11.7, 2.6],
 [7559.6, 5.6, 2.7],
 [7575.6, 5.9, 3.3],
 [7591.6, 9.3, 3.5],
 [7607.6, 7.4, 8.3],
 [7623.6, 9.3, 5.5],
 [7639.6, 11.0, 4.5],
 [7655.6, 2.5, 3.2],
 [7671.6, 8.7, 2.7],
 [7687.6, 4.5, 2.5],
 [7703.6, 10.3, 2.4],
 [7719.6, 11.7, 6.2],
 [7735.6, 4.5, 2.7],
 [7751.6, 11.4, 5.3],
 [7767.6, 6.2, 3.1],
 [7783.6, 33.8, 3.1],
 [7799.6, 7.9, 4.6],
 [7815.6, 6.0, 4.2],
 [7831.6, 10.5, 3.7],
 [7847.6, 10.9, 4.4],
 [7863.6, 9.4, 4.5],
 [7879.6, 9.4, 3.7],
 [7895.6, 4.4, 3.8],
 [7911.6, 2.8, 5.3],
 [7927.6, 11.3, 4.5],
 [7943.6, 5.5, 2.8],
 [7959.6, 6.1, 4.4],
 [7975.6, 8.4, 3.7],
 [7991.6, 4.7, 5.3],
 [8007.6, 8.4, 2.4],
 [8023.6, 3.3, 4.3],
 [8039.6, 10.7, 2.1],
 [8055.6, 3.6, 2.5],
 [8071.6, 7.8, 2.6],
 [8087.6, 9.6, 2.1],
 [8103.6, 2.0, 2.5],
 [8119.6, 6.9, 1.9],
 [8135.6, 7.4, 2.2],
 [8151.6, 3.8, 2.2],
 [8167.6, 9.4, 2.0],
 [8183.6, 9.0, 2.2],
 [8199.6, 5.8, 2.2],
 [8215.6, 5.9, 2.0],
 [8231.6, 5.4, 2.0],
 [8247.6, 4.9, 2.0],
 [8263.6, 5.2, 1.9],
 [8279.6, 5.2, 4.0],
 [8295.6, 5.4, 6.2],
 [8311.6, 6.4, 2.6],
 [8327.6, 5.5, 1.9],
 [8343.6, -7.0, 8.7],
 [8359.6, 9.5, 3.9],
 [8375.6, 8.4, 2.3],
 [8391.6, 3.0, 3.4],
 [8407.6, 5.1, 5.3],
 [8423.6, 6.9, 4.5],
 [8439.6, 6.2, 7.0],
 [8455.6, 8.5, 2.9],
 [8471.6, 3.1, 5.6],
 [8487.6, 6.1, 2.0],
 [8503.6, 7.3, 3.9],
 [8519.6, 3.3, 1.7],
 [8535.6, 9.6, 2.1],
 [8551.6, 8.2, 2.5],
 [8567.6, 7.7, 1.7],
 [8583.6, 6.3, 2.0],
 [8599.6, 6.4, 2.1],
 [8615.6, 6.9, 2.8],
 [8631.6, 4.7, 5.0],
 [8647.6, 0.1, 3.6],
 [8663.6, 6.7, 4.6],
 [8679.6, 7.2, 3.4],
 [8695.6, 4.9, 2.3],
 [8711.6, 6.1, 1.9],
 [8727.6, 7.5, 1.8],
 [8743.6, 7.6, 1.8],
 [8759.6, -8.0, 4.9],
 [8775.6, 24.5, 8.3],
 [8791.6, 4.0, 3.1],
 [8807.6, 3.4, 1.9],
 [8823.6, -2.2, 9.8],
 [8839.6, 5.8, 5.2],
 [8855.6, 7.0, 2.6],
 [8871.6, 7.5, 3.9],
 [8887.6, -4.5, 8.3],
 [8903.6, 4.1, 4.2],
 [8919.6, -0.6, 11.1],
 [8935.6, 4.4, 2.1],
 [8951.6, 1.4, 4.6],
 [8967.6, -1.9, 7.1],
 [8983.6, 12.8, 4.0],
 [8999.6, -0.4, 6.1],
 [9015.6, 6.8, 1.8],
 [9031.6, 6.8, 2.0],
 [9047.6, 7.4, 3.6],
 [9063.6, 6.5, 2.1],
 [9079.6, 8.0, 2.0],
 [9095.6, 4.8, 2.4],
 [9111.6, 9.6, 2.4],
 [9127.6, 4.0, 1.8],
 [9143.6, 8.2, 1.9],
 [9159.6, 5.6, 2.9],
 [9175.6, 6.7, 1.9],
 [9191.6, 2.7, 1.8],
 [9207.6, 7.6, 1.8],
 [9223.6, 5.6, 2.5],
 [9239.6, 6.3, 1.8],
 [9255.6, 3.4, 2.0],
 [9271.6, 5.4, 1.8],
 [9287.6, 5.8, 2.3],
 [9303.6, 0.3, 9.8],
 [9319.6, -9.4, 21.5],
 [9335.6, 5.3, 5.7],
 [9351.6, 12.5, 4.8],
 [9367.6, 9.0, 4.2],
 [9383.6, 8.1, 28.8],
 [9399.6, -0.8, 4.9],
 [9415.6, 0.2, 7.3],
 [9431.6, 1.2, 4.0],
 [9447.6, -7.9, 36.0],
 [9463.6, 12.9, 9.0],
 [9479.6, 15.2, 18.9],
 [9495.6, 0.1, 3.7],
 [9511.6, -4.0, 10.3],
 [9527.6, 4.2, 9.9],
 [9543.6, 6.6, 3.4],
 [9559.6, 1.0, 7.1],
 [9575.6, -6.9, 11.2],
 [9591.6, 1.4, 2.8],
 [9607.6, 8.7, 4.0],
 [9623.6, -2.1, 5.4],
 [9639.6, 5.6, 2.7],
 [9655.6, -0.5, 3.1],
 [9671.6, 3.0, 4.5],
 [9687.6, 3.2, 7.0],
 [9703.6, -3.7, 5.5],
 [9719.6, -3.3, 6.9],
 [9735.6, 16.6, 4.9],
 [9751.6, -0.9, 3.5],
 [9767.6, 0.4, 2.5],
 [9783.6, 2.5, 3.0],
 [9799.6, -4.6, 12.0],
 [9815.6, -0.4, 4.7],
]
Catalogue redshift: 0.19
